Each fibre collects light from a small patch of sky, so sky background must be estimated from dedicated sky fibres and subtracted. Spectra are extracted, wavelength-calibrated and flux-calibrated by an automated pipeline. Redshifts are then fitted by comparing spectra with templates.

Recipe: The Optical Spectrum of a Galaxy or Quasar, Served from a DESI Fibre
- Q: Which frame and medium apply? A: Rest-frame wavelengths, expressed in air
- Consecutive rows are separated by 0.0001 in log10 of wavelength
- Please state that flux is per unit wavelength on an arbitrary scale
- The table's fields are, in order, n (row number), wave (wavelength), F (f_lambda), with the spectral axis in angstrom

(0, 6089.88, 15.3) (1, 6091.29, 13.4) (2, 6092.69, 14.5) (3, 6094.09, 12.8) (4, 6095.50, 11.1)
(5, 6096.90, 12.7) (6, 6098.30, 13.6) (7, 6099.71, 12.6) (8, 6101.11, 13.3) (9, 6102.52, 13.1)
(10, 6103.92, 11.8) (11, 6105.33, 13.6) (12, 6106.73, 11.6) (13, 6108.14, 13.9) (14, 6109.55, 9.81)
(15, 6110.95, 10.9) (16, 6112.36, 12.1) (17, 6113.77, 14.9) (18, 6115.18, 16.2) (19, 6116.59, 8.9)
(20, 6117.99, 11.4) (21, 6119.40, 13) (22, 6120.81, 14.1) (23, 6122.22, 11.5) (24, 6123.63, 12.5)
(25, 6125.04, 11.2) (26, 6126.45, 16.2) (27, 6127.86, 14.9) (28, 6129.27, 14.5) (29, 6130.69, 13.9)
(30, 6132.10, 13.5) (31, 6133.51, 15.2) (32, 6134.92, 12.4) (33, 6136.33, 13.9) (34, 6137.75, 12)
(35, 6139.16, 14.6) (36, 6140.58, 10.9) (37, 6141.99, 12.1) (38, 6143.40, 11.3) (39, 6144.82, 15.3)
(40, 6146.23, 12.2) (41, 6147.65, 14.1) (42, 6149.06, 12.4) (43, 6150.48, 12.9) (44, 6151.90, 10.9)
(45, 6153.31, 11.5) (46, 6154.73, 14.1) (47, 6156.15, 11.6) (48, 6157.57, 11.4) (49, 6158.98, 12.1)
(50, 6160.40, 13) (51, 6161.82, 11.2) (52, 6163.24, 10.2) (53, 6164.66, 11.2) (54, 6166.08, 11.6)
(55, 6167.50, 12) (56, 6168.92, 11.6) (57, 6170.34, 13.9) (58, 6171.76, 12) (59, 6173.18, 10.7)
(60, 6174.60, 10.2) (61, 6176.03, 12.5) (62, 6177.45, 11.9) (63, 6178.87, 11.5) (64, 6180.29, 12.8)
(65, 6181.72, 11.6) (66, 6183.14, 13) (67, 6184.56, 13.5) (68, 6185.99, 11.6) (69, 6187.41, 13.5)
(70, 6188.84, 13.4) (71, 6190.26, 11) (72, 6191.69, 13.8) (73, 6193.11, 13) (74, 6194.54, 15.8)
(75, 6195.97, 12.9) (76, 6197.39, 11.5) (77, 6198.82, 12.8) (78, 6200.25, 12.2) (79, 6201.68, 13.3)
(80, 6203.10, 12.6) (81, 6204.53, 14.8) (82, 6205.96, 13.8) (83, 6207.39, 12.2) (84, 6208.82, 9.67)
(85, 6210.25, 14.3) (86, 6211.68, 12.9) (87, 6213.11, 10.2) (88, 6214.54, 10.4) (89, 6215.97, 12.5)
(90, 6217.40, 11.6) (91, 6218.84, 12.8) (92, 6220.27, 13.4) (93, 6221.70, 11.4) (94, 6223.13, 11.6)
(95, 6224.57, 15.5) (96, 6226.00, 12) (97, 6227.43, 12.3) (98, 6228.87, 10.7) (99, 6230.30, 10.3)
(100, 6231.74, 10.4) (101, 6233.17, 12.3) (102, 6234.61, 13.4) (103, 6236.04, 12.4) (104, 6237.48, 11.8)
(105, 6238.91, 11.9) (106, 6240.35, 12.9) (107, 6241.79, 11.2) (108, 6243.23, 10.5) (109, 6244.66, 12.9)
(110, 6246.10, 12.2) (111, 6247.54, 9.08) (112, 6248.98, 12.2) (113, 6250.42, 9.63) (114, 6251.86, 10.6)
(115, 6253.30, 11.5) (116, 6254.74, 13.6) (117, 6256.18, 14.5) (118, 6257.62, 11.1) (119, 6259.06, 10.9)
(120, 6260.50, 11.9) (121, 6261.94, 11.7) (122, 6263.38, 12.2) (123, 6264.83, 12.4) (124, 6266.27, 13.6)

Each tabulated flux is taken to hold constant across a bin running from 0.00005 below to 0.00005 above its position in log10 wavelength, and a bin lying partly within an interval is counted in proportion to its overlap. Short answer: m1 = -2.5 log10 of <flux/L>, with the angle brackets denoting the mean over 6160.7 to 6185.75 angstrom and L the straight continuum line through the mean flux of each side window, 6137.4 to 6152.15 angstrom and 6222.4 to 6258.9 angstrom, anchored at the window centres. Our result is 0.051 mag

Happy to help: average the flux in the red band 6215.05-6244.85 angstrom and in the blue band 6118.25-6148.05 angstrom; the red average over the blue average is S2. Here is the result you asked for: 0.9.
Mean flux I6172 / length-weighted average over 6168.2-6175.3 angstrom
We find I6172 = 11.7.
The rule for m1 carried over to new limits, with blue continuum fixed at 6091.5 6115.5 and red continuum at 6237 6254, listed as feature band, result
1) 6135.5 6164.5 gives -0.002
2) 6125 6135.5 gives -0.133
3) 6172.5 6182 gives 0.042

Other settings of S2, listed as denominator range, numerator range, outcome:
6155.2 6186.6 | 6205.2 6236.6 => 1.02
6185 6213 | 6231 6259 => 0.92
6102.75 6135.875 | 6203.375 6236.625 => 0.94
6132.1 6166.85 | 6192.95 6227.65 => 1.01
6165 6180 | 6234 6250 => 1.00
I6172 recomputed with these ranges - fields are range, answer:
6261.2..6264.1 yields 12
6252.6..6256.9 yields 13.2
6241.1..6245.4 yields 11.5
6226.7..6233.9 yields 11.2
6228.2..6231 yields 10.5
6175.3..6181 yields 12.2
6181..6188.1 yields 12.6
